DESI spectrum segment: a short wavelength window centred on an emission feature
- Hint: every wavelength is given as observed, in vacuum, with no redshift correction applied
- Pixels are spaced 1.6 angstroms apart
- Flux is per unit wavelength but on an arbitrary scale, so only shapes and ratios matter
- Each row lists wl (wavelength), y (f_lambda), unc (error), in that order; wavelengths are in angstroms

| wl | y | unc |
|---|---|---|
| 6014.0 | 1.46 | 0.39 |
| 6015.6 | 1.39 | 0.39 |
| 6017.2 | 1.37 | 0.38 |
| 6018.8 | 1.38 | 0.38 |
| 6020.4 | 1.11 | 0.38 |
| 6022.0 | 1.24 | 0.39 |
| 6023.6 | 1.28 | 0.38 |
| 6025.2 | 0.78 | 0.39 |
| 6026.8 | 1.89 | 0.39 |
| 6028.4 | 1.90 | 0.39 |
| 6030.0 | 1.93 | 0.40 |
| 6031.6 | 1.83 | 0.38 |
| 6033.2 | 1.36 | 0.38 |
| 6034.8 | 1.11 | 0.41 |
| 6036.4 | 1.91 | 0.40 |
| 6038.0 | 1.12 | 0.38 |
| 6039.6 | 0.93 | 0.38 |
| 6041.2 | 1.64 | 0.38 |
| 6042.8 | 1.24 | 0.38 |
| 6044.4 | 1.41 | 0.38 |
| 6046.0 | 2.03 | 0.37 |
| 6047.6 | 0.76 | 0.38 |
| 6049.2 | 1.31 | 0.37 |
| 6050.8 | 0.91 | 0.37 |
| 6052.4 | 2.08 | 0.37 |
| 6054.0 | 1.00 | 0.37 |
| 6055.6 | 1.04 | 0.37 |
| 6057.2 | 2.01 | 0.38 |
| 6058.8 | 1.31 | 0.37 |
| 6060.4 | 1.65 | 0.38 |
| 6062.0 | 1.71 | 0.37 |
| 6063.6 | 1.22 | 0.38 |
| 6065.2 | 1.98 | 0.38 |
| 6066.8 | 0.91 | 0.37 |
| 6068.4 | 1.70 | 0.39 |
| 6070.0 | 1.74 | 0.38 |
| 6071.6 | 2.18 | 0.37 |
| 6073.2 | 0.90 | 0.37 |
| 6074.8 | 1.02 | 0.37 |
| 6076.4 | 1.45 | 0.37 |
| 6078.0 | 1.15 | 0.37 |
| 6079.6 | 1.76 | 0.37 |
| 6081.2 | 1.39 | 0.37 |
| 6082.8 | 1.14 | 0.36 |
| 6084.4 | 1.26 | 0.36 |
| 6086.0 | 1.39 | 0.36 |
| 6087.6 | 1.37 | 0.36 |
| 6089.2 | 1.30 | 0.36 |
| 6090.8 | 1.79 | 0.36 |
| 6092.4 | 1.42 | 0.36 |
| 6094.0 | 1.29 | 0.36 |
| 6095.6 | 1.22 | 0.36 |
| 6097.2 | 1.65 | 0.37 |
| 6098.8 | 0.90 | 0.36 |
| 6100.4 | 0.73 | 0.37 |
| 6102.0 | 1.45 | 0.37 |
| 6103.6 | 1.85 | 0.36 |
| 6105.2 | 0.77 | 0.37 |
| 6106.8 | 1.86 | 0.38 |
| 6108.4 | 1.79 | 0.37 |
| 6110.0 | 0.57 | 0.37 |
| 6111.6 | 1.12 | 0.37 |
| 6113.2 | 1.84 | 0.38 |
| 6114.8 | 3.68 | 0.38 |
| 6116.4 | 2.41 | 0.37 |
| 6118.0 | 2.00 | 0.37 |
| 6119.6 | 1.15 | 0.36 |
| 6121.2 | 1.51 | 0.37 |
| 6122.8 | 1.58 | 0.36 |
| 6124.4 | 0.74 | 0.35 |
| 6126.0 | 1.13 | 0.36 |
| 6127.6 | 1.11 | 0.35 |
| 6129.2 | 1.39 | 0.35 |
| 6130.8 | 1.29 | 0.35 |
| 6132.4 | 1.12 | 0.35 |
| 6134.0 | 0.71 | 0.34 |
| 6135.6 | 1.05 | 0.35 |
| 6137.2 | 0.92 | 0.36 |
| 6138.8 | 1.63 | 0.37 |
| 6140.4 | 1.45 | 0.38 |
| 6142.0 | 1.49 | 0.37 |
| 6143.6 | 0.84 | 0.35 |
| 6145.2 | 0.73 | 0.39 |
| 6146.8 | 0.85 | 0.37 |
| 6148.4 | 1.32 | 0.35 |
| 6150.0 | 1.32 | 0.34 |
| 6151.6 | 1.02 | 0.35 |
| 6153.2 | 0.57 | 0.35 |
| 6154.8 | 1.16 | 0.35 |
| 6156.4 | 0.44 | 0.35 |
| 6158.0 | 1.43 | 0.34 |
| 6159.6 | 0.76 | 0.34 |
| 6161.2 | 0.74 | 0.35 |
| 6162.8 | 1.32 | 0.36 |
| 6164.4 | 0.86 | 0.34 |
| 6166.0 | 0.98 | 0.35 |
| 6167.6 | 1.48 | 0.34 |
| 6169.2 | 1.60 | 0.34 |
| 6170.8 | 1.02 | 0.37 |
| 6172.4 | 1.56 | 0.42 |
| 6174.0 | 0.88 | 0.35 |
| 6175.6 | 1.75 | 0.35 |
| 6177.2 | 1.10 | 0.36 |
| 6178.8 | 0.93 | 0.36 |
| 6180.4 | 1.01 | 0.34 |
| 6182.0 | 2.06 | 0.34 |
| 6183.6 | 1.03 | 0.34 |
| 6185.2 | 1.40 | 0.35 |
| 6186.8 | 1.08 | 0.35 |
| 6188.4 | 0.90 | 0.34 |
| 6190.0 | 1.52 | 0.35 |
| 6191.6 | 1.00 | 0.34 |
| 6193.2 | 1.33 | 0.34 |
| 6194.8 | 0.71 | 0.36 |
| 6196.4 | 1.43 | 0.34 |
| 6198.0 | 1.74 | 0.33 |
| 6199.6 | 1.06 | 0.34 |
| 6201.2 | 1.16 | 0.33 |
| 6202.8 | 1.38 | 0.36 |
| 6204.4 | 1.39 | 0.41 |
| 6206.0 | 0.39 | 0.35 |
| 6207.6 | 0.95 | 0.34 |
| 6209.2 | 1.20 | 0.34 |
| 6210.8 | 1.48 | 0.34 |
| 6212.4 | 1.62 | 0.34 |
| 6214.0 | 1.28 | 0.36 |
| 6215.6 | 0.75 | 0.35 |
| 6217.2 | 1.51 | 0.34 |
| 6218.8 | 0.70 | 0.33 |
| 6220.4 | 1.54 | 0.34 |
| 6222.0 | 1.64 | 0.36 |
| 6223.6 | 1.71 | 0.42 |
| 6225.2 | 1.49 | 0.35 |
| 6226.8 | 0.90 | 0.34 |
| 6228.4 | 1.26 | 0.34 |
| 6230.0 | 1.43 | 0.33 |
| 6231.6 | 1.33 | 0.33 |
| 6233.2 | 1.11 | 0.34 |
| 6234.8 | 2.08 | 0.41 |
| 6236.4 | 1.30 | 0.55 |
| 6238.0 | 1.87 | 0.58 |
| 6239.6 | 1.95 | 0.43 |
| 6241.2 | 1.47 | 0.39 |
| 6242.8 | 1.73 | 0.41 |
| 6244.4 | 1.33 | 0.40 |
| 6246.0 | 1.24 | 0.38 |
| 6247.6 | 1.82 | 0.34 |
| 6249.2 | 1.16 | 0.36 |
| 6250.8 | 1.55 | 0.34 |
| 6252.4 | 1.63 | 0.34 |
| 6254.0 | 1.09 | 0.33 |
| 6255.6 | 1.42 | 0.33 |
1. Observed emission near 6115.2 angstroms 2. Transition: H-beta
